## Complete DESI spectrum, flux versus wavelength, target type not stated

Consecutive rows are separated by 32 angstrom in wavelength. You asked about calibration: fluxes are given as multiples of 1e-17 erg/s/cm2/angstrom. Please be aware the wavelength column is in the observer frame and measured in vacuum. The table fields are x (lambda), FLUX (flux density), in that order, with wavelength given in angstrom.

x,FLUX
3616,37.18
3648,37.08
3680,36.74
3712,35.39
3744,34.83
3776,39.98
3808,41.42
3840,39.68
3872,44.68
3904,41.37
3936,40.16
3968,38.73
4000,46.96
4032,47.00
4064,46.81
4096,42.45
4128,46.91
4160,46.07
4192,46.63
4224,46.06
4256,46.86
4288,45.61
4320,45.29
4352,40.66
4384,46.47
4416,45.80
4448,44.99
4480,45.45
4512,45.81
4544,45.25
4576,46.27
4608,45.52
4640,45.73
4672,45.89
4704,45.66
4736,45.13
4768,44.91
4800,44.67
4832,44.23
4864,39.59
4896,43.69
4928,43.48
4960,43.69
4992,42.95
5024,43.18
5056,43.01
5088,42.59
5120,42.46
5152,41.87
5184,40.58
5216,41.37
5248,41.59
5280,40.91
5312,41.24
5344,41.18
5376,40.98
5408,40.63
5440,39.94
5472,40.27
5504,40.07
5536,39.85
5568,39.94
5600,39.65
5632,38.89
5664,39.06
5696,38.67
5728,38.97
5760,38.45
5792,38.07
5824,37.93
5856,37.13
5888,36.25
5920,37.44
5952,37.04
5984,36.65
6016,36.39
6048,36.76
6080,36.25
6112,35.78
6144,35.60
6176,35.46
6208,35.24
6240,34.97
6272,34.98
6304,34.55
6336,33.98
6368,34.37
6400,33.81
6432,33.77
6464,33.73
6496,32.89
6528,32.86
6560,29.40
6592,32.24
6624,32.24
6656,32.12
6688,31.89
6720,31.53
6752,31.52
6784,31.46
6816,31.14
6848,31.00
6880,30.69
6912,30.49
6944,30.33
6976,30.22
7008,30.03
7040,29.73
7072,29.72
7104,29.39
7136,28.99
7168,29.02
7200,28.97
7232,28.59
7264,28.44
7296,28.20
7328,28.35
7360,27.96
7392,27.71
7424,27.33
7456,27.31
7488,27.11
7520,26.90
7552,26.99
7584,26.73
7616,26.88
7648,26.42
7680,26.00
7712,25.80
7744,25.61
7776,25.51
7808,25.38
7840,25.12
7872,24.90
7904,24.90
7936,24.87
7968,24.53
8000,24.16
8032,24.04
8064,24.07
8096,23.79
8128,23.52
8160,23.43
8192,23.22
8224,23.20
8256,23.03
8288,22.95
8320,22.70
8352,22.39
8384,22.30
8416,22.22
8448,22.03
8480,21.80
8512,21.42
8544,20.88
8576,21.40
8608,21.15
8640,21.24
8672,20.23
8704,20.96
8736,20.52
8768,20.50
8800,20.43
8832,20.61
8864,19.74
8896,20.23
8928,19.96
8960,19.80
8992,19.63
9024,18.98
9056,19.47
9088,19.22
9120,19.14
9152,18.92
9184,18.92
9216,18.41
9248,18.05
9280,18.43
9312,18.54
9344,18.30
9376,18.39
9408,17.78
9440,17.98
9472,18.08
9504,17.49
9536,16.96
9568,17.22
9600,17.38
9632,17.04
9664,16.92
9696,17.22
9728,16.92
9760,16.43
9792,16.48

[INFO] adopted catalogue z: 0.00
